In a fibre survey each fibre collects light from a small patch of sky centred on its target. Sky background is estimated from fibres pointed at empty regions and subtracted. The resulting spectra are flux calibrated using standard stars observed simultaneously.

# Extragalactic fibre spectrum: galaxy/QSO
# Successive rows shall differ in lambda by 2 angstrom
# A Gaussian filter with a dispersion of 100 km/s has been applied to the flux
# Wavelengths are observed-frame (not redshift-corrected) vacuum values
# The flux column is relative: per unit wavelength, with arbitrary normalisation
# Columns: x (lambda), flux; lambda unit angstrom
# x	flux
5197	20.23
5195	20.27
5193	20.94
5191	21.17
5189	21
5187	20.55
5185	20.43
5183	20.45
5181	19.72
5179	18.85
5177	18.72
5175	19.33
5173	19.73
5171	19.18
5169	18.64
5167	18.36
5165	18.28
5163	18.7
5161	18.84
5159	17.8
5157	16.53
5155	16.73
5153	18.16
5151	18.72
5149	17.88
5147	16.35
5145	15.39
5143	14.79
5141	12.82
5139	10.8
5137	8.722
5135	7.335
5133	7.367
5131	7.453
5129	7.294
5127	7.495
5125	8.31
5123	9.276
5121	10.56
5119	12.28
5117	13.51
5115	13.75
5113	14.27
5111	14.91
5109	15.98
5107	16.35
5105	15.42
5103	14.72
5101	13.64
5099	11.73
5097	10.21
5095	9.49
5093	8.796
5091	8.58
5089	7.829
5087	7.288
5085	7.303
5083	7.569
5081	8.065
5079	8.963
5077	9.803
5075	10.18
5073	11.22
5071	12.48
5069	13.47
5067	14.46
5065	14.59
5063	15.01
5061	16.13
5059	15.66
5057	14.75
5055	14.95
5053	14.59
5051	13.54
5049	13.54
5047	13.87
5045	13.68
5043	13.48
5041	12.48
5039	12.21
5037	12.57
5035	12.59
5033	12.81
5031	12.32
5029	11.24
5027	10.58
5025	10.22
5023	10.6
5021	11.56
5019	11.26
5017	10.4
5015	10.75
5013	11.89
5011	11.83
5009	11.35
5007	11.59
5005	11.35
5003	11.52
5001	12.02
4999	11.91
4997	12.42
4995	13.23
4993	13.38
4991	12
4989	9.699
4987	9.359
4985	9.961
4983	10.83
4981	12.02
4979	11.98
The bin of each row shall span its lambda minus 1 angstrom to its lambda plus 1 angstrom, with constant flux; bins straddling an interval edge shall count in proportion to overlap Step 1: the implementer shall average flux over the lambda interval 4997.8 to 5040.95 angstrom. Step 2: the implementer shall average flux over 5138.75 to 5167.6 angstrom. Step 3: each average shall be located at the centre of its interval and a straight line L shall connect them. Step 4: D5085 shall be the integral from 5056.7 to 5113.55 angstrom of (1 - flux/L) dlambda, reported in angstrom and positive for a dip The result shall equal 8.6 angstrom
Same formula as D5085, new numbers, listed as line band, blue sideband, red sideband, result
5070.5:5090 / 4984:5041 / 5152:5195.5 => 7.59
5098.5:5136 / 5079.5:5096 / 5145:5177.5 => -0.08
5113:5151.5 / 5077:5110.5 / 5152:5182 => 8.59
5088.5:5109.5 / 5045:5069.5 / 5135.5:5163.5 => 4.17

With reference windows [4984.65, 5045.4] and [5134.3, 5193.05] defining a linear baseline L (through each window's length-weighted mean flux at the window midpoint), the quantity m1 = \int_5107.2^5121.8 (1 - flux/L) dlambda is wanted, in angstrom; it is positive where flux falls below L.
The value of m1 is 1.6 angstrom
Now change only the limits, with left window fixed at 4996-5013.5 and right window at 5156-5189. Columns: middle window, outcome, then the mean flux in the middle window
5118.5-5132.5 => 6.8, 8.78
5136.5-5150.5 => 2.9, 14.2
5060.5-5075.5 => 1.1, 13.5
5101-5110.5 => 0.5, 15.4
